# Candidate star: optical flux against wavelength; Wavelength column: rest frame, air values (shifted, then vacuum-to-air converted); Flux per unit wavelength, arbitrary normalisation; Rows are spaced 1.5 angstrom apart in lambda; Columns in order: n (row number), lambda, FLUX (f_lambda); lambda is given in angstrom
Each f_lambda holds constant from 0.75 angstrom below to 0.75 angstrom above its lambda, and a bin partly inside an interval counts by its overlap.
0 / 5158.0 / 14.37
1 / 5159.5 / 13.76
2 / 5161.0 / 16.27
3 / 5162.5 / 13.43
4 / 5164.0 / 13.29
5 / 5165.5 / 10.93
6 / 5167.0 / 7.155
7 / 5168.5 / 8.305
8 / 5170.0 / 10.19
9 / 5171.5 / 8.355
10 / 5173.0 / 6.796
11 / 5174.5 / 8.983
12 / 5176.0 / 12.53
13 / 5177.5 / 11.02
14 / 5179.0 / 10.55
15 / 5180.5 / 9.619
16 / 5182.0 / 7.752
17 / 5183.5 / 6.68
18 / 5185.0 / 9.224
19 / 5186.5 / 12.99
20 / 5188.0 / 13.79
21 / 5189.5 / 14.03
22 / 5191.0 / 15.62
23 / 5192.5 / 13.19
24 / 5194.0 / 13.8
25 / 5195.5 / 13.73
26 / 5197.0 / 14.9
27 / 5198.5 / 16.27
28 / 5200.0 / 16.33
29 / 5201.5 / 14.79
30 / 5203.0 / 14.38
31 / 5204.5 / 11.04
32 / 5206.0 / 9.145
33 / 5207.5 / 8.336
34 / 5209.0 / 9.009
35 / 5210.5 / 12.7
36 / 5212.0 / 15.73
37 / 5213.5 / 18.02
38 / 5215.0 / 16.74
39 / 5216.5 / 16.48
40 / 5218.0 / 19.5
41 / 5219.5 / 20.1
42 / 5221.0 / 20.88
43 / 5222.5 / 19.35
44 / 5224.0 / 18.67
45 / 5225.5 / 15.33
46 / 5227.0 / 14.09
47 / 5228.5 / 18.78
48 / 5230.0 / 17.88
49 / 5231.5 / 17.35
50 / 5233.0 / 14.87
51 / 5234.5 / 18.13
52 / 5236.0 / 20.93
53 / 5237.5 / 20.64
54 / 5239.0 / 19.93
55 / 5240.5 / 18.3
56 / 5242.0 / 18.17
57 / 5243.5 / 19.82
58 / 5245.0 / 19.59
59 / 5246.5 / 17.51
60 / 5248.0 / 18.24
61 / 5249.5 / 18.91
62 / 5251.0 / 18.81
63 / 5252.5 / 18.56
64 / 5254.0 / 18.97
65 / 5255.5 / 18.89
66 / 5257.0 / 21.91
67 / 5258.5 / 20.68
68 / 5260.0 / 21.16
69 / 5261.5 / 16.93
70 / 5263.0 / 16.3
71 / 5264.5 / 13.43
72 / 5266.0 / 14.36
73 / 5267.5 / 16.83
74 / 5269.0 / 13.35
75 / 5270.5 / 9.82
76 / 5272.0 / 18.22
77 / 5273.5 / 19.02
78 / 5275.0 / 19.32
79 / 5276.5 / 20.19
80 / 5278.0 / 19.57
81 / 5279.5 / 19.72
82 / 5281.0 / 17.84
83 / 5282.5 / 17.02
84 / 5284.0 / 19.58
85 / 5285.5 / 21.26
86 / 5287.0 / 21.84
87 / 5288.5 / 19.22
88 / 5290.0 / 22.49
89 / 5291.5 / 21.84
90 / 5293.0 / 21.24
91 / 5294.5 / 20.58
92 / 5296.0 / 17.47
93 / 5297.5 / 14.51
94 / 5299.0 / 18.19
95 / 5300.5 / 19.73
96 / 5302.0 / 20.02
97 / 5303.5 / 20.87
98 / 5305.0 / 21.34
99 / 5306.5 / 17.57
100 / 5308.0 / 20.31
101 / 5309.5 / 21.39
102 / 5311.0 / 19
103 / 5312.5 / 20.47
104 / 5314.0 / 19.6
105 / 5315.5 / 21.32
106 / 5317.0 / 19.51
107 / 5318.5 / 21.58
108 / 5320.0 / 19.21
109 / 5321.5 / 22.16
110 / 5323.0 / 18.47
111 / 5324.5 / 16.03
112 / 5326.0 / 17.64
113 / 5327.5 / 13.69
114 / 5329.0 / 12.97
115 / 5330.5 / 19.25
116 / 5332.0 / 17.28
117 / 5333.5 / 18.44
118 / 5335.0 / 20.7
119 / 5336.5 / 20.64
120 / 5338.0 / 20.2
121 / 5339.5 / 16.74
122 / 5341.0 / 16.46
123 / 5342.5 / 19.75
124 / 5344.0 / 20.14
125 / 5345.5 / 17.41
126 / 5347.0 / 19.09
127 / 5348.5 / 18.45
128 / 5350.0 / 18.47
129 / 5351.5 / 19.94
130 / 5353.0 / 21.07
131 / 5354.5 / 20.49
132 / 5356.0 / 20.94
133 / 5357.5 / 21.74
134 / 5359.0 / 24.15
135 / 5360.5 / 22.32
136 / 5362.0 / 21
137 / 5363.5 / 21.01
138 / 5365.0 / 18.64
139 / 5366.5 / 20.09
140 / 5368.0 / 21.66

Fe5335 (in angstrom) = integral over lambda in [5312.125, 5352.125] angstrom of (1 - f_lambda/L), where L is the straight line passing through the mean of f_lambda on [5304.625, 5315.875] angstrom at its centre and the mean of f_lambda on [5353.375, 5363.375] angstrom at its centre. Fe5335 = 4.0 angstrom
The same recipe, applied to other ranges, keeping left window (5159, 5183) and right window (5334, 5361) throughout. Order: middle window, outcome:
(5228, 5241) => -4.4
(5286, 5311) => -3.8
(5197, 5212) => -0.6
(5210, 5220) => -3.3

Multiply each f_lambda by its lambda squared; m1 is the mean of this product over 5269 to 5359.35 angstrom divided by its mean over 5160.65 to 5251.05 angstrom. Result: 1.4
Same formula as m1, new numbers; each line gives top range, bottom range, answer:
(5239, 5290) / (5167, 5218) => 1.55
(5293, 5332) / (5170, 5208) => 1.69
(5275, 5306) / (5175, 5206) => 1.64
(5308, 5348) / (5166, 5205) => 1.71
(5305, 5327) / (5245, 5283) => 1.12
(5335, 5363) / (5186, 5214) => 1.56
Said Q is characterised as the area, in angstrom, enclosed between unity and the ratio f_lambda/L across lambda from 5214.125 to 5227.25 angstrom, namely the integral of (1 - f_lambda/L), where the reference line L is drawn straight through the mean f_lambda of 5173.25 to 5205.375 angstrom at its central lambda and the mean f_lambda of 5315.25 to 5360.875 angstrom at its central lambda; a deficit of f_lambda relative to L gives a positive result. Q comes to -4.07 angstrom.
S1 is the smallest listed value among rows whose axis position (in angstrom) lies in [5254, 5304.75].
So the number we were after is 9.82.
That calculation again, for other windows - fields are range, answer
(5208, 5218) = 9.009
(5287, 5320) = 14.51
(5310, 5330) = 12.97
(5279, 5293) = 17.02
